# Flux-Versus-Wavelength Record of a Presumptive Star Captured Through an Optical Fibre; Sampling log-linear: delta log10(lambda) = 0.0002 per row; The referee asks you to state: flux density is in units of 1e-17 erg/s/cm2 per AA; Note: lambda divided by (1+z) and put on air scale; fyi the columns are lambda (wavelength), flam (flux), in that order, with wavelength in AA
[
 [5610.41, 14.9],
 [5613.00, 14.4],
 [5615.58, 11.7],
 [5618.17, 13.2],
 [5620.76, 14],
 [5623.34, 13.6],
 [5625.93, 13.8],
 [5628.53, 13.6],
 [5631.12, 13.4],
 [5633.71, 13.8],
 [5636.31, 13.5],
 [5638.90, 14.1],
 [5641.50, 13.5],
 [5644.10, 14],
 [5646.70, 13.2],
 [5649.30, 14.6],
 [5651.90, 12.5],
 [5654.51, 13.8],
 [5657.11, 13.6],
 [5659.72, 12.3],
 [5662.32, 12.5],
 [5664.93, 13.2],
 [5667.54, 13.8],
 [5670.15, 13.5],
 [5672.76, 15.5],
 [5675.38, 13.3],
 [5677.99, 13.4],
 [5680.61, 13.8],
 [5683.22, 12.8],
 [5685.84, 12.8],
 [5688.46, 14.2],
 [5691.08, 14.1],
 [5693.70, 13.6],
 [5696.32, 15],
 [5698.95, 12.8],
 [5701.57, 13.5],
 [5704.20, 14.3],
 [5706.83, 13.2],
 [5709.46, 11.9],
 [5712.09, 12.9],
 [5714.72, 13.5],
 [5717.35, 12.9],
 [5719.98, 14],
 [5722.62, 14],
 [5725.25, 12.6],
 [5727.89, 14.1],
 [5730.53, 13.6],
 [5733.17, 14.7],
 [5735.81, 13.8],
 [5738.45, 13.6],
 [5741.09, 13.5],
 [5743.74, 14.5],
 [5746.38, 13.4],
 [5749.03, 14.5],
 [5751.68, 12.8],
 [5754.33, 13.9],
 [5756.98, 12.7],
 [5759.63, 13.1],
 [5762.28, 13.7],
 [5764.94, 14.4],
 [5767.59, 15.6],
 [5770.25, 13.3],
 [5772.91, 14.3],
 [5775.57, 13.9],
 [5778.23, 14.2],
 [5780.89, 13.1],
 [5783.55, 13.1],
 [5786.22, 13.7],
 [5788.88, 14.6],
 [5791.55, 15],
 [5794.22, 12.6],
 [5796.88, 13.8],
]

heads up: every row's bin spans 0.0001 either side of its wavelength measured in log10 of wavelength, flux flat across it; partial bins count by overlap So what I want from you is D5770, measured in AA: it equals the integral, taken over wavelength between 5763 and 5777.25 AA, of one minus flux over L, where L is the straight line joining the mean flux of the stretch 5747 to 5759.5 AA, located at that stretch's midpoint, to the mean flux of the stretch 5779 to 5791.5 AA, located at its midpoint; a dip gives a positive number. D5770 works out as -0.7 AA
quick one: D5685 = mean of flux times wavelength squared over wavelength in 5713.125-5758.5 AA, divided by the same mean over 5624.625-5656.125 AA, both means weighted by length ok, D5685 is 1.03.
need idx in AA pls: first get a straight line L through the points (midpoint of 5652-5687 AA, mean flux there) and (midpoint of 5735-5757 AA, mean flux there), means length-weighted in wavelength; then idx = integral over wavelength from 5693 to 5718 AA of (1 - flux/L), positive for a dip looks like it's 0.3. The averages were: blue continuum 13.4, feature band 13.4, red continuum 13.7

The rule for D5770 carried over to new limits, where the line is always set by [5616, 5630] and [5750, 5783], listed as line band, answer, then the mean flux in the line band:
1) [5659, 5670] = 0.4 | 13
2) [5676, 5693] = 0.1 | 13.5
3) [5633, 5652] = -0.2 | 13.7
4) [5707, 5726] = 0.7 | 13.1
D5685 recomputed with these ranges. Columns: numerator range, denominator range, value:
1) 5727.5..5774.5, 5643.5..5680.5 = 1.06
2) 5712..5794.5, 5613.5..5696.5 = 1.05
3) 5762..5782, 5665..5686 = 1.07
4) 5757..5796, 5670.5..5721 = 1.05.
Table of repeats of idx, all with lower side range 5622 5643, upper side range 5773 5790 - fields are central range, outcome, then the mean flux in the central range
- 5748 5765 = 0.33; 13.5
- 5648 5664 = 0.55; 13.2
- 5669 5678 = -0.20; 14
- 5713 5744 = 0.13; 13.7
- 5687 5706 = -0.24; 13.9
